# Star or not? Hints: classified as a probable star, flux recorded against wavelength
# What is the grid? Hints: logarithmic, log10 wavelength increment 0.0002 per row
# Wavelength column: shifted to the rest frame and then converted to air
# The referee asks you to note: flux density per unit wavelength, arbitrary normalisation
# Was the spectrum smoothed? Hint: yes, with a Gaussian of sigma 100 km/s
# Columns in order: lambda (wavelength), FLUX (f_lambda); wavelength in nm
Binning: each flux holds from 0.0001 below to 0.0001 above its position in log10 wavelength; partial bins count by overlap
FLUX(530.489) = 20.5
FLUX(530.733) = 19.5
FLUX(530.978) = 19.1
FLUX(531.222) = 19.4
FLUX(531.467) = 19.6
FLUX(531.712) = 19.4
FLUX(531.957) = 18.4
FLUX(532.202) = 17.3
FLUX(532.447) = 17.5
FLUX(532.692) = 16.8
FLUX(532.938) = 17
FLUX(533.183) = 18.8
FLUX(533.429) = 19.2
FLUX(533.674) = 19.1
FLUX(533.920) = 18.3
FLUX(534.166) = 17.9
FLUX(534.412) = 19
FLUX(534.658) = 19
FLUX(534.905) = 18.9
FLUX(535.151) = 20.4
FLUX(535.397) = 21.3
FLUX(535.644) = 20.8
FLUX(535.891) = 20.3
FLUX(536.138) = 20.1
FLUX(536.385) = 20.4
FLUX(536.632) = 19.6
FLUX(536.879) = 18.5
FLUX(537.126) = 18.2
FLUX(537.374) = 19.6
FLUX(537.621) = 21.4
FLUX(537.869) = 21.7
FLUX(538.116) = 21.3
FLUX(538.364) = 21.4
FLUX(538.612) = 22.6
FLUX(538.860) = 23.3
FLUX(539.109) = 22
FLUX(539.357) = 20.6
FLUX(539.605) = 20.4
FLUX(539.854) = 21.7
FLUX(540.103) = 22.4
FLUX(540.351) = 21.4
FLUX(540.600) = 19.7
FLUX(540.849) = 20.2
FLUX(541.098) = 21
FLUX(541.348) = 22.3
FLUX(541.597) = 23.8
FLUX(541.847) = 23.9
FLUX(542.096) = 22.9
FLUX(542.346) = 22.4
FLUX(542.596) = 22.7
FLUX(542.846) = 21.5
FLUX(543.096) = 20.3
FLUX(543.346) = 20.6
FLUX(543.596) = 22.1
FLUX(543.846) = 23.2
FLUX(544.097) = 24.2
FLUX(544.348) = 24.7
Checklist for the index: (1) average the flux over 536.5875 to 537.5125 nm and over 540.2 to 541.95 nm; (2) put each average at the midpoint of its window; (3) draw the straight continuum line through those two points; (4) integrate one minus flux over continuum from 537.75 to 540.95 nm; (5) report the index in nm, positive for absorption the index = -0.14 nm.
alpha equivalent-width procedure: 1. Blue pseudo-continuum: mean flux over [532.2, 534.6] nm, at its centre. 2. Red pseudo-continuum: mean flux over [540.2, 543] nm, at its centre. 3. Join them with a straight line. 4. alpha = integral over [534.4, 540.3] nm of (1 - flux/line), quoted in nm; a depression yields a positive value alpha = -0.20 nm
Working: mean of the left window 18.2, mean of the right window 22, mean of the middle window 20.7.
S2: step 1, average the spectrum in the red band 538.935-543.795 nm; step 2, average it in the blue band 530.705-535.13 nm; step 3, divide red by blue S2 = 1.2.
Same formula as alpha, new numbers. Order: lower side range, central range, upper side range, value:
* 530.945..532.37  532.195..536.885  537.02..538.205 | 0.13 nm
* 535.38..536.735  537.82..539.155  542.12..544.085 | -0.07 nm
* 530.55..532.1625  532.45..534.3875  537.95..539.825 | 0.17 nm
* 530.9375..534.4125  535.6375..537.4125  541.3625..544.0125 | 0.03 nm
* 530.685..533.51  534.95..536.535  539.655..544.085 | -0.06 nm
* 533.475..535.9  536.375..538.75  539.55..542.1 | 0.01 nm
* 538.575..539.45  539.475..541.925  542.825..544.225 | 0.05 nm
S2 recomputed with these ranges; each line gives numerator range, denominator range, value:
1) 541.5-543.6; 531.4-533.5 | 1.22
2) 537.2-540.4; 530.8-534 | 1.16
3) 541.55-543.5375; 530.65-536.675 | 1.16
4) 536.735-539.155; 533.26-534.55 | 1.12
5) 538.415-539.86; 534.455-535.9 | 1.09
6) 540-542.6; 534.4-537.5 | 1.12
